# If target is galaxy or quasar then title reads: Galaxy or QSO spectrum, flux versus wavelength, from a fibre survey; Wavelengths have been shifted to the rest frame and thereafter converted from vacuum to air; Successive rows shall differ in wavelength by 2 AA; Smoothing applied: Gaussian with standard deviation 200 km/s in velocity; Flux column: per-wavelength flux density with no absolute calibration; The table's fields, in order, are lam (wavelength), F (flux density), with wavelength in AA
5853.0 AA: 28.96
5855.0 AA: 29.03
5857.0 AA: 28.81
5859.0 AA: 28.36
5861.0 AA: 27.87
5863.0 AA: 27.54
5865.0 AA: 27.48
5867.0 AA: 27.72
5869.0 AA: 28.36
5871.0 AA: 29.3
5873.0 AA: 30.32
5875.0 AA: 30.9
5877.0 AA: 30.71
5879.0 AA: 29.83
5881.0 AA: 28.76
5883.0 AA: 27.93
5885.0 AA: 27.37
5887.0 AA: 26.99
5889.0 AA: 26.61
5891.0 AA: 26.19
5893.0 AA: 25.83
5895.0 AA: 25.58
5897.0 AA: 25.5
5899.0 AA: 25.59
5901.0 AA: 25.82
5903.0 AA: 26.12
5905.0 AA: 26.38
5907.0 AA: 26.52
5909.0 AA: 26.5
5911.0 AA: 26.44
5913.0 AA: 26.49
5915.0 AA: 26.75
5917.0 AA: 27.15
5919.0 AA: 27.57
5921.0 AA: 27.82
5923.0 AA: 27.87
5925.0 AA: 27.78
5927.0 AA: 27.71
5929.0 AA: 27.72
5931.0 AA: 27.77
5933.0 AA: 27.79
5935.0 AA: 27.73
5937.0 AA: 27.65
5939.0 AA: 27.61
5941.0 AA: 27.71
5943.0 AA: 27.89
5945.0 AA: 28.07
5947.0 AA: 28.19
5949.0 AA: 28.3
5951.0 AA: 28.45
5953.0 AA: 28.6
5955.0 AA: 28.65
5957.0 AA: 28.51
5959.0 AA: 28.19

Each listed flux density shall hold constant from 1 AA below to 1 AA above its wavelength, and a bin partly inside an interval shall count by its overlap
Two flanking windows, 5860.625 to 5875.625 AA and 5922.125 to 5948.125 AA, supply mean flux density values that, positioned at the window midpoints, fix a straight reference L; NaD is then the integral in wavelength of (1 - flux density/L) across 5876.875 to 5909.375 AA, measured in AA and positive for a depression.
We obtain 1.7 AA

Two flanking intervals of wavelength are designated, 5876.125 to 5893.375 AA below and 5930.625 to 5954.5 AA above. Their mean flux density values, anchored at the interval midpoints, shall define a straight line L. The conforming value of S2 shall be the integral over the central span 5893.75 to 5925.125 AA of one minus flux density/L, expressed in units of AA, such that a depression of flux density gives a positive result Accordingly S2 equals 1.5 AA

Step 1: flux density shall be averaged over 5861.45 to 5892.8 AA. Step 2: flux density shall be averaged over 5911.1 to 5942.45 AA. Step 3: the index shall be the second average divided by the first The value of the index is 1.0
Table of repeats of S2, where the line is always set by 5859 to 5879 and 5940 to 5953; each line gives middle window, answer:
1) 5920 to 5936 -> 0.31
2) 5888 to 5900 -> 1.17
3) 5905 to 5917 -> 0.81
